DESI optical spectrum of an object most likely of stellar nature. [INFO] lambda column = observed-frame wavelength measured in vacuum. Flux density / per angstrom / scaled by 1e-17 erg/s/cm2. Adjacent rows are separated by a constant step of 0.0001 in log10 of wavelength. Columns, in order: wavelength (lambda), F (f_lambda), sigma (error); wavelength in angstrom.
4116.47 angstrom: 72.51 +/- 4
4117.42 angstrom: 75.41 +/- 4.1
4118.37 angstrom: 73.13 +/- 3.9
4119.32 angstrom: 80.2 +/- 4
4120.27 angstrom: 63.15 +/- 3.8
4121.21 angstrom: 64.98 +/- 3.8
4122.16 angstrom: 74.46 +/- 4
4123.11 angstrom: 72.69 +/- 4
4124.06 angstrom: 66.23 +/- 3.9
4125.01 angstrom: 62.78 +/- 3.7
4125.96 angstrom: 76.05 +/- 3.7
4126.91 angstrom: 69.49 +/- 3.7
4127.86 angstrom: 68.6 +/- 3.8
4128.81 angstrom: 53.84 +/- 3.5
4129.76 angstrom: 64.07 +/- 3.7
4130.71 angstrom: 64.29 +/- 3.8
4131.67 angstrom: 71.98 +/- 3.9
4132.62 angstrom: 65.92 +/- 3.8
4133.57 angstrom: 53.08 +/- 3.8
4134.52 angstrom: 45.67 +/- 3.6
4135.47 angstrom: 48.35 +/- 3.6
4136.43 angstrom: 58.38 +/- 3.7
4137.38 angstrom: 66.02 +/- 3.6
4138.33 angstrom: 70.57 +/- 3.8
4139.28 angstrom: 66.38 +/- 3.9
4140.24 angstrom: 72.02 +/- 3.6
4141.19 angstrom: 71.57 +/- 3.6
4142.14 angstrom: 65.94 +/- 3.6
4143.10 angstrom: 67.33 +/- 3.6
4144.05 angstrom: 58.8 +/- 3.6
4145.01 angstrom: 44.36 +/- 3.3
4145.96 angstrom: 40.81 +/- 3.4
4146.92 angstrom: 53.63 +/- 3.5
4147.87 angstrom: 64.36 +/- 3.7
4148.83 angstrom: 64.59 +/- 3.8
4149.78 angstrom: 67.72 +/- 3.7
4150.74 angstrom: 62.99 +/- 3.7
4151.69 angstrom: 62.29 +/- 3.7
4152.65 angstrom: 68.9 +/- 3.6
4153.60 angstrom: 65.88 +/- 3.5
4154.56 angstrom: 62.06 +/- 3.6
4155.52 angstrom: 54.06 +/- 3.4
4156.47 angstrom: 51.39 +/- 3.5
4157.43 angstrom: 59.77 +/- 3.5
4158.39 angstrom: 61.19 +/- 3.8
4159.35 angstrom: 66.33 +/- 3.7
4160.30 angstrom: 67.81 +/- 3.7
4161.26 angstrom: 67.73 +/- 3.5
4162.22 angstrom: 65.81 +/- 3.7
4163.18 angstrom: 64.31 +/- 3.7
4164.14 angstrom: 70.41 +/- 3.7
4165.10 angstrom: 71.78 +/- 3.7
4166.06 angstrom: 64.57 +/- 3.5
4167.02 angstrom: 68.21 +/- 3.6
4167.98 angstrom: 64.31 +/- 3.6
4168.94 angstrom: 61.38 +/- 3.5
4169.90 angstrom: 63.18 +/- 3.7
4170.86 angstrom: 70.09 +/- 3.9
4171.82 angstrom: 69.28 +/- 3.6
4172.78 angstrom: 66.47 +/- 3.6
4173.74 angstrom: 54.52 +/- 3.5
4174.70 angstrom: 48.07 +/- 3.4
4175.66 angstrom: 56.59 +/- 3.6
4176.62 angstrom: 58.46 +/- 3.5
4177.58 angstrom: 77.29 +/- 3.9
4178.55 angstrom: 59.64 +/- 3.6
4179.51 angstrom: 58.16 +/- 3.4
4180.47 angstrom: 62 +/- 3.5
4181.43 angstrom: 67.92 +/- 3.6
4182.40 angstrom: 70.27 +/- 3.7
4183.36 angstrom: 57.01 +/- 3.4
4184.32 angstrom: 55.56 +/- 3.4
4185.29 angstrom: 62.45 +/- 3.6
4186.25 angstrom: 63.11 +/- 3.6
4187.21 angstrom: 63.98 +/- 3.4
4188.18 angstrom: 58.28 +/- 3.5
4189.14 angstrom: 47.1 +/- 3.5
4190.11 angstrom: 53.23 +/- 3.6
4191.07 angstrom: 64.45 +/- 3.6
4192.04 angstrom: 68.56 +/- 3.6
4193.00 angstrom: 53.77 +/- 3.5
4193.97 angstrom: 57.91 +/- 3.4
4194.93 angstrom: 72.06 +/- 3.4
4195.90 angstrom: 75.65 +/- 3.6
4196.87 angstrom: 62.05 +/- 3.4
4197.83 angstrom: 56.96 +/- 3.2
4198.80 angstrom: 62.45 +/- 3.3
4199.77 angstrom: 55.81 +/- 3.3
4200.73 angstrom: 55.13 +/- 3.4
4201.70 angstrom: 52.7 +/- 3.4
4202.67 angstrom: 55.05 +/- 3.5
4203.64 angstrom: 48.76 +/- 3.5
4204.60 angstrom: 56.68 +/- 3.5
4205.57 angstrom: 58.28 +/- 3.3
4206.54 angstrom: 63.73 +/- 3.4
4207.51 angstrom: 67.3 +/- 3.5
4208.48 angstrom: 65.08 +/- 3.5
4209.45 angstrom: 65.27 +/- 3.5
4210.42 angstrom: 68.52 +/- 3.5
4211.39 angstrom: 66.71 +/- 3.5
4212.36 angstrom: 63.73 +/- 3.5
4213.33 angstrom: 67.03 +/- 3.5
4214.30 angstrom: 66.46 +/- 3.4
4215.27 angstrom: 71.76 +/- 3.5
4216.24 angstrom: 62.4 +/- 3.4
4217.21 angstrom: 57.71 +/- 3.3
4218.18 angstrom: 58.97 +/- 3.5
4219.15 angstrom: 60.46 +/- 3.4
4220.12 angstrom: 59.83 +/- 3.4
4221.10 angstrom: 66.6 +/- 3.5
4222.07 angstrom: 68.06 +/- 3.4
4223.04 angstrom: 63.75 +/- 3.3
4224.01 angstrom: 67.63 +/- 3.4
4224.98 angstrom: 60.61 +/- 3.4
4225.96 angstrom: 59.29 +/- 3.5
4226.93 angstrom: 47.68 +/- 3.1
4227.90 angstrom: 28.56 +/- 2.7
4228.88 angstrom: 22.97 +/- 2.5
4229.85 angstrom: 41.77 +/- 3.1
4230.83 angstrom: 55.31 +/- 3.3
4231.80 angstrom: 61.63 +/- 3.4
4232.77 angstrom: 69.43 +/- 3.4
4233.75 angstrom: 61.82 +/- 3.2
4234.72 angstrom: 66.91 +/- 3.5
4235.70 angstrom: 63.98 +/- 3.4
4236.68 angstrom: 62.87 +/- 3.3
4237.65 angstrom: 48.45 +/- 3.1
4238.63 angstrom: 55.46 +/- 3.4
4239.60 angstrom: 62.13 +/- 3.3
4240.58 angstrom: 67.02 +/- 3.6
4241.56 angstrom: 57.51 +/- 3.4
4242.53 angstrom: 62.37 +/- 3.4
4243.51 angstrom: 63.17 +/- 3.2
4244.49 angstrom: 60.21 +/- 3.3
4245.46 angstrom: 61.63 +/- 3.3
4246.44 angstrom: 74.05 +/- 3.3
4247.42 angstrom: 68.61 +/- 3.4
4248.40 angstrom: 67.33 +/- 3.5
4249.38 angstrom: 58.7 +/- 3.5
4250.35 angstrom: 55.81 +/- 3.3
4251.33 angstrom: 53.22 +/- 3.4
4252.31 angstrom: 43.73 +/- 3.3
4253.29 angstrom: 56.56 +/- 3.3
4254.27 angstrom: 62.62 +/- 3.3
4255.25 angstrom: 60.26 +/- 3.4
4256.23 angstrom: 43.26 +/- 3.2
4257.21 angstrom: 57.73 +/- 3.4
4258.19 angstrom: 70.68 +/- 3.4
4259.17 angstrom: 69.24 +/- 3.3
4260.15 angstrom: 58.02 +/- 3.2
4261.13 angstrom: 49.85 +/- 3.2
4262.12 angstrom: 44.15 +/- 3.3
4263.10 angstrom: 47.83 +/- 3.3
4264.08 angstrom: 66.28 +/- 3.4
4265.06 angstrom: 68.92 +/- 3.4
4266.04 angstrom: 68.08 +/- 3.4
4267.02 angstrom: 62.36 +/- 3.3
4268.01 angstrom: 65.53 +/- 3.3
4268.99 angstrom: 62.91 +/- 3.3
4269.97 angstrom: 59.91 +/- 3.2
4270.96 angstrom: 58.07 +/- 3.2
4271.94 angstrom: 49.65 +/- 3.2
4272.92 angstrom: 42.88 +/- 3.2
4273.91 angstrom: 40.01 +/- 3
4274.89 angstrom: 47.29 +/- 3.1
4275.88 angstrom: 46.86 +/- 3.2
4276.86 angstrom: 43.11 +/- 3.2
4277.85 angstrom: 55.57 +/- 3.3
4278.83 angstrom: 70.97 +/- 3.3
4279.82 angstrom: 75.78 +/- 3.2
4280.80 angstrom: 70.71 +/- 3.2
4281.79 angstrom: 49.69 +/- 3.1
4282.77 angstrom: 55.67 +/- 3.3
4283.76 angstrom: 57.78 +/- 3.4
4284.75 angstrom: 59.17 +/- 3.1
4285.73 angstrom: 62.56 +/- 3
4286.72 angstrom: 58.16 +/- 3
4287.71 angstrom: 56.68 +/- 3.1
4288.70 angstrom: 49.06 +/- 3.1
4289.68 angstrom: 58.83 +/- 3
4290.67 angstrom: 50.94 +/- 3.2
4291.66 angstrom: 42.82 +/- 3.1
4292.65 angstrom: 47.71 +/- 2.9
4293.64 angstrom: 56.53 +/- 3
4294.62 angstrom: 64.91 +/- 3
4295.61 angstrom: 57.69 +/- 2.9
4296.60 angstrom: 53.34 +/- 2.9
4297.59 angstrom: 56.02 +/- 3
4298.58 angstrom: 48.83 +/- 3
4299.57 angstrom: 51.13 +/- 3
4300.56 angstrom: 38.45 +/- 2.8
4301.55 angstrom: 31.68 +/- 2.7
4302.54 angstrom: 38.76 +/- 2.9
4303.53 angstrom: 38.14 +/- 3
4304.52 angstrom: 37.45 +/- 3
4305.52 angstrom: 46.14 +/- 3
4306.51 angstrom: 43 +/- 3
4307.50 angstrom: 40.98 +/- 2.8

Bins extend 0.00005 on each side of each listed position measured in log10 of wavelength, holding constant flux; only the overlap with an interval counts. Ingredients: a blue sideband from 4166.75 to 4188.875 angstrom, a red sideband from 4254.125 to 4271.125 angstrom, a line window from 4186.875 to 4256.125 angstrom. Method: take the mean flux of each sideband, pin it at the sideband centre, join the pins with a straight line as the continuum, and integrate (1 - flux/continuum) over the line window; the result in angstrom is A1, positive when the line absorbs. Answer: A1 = 1.3 angstrom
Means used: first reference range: 62.3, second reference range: 59.7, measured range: 59.8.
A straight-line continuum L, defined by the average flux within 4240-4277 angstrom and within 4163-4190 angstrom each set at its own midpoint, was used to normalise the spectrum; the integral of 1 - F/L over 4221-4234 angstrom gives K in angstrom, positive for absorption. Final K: 1.0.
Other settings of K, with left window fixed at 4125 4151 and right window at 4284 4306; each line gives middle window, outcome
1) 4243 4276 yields -3.1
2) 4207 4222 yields -2.2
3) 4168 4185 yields -0.9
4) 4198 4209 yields -0.2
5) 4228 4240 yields -0.1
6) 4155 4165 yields -0.5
